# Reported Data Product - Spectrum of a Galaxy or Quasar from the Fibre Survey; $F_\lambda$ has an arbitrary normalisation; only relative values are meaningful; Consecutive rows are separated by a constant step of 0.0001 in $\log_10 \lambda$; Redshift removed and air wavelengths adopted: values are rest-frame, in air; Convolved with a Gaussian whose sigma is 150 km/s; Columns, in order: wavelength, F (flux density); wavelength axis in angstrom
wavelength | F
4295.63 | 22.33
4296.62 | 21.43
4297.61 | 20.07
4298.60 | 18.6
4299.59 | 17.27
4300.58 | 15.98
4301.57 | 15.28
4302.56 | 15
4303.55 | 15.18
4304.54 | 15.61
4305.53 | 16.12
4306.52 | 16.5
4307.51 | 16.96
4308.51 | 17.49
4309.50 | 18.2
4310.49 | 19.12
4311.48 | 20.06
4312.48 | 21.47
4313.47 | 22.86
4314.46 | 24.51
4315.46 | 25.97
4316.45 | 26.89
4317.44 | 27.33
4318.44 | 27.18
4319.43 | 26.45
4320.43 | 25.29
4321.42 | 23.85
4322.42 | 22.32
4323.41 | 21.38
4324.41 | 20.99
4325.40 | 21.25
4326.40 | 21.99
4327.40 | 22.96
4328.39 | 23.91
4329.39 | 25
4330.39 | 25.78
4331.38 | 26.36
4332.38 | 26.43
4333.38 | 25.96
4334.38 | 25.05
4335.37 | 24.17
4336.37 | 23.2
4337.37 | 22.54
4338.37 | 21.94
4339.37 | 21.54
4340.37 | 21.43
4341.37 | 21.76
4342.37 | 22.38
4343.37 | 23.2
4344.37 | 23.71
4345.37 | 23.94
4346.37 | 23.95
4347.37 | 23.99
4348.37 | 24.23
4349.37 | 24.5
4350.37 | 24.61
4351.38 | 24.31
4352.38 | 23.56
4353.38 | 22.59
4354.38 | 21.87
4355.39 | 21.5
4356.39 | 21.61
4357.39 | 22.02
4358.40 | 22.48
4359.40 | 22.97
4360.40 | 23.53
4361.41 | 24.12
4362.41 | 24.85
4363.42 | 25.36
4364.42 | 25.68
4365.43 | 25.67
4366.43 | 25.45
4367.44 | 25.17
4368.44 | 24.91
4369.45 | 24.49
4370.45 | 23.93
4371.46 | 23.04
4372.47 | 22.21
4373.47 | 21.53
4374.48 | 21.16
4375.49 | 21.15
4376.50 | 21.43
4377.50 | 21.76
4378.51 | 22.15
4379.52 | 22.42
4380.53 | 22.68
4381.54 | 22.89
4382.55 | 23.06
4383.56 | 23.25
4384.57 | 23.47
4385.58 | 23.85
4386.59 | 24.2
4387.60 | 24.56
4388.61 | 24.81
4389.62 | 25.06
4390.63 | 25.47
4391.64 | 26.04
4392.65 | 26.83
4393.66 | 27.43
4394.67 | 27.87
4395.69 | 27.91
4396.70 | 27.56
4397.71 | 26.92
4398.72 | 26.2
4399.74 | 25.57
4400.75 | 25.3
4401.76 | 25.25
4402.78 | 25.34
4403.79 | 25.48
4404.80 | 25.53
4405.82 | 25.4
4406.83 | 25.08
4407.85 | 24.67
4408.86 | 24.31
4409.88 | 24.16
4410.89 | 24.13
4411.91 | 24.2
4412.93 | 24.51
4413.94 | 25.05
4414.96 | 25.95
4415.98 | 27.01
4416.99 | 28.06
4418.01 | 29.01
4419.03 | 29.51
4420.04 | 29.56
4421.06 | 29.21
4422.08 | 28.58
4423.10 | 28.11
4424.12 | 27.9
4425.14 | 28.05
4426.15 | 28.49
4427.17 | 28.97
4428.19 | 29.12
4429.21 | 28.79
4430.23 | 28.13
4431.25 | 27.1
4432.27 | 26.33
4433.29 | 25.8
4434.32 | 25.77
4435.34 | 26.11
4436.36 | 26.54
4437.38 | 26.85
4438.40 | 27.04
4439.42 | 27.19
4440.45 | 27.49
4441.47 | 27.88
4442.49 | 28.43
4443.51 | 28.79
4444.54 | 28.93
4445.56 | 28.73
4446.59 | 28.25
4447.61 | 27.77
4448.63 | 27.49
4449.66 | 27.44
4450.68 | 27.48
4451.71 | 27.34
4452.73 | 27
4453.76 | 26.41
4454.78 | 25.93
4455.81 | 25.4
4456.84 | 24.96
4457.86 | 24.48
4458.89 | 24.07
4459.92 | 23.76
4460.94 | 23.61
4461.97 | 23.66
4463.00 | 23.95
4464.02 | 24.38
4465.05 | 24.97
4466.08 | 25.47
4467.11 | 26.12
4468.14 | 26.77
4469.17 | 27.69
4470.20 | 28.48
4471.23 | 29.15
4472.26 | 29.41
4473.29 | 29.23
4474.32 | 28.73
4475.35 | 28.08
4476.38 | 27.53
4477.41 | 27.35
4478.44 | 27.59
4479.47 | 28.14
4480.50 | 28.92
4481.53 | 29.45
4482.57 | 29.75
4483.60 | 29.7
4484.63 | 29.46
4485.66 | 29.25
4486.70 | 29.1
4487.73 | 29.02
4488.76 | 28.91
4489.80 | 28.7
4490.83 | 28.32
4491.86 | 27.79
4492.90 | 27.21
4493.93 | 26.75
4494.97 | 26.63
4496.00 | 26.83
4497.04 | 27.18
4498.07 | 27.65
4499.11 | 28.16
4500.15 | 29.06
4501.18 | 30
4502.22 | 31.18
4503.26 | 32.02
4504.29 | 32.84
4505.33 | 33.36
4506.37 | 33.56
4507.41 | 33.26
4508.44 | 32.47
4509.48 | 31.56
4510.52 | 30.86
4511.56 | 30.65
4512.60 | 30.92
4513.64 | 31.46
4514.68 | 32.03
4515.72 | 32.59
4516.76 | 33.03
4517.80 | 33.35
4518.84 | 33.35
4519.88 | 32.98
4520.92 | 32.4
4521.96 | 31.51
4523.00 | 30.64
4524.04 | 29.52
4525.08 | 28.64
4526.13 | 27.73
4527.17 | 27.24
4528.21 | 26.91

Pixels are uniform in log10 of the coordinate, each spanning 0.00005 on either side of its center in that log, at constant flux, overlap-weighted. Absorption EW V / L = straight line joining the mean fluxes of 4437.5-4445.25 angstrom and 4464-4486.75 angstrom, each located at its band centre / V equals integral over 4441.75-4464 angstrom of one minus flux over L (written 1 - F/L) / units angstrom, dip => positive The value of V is 1.3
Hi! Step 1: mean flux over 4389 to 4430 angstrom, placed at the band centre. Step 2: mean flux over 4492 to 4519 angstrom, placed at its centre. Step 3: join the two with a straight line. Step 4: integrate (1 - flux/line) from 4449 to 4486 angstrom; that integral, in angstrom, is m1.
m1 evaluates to 2.7 angstrom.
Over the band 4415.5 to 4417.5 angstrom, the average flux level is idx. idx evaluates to 27.6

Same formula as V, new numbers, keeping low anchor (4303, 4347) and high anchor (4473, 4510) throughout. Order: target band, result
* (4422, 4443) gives -0.5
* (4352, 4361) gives 0.5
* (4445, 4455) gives 0.1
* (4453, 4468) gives 1.7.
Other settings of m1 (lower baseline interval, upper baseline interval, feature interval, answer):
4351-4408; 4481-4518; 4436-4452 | -0.2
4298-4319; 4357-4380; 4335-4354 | -1.1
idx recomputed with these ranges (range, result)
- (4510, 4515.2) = 31.2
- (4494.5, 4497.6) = 26.9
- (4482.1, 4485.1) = 29.7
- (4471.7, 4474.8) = 29.1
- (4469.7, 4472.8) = 29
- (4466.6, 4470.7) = 27.2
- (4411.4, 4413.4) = 24.3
